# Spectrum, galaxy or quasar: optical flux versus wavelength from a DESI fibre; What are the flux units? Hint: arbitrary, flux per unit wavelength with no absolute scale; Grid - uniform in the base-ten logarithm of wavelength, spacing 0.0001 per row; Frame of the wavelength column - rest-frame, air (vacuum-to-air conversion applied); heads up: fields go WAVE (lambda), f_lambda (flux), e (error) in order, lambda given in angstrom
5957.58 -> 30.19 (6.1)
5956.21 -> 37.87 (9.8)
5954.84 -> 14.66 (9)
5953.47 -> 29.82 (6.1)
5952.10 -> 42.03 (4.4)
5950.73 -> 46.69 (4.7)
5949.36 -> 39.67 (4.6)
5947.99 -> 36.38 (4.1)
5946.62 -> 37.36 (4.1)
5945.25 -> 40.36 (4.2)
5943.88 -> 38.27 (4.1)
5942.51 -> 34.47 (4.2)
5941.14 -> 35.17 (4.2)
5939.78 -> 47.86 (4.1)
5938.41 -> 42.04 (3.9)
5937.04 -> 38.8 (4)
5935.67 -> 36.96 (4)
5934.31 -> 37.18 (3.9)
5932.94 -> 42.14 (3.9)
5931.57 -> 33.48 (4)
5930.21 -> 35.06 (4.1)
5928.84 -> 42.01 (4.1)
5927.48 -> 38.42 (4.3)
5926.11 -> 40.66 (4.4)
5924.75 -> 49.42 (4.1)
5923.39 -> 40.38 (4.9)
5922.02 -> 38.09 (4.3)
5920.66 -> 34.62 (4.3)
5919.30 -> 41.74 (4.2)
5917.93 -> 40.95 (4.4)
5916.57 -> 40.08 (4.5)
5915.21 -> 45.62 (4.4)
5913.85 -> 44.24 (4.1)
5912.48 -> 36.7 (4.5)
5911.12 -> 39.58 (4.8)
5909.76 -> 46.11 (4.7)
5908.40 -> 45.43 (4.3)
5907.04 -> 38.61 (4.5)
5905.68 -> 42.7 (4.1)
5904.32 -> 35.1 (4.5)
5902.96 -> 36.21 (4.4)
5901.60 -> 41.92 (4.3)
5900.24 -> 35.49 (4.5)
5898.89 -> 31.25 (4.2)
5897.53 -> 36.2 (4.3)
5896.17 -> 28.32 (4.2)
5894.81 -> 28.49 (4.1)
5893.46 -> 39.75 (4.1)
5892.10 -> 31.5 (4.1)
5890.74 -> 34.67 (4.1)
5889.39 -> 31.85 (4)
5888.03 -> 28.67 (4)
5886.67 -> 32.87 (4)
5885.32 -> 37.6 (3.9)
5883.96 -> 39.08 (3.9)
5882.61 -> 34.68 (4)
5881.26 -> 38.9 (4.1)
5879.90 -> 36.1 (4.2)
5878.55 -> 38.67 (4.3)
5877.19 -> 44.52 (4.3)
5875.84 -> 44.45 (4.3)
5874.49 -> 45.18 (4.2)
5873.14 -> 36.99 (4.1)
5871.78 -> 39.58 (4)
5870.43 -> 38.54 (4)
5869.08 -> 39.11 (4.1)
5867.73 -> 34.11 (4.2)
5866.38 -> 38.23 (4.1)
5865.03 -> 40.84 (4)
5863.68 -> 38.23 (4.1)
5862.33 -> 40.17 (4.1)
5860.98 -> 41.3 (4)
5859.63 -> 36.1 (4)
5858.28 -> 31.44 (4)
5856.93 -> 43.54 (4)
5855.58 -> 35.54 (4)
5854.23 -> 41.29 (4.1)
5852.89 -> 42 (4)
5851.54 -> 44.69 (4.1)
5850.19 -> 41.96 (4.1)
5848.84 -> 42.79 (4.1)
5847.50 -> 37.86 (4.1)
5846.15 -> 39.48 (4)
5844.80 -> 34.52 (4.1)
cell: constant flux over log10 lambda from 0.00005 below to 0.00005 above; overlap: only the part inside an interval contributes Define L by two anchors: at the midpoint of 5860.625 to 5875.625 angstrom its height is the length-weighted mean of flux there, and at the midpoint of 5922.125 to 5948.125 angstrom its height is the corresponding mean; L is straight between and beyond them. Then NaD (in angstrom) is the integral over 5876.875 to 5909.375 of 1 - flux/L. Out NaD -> 2.6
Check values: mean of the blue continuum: 39.4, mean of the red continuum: 39.3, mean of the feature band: 36.2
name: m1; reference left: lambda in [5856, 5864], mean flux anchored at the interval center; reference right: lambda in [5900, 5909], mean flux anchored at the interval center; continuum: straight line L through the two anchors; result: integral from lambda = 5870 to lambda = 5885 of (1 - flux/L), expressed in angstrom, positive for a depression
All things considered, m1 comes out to -0.3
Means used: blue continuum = 38.4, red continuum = 39.5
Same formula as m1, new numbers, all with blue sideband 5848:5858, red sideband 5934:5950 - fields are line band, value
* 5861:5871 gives 0.54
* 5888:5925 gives 1.56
